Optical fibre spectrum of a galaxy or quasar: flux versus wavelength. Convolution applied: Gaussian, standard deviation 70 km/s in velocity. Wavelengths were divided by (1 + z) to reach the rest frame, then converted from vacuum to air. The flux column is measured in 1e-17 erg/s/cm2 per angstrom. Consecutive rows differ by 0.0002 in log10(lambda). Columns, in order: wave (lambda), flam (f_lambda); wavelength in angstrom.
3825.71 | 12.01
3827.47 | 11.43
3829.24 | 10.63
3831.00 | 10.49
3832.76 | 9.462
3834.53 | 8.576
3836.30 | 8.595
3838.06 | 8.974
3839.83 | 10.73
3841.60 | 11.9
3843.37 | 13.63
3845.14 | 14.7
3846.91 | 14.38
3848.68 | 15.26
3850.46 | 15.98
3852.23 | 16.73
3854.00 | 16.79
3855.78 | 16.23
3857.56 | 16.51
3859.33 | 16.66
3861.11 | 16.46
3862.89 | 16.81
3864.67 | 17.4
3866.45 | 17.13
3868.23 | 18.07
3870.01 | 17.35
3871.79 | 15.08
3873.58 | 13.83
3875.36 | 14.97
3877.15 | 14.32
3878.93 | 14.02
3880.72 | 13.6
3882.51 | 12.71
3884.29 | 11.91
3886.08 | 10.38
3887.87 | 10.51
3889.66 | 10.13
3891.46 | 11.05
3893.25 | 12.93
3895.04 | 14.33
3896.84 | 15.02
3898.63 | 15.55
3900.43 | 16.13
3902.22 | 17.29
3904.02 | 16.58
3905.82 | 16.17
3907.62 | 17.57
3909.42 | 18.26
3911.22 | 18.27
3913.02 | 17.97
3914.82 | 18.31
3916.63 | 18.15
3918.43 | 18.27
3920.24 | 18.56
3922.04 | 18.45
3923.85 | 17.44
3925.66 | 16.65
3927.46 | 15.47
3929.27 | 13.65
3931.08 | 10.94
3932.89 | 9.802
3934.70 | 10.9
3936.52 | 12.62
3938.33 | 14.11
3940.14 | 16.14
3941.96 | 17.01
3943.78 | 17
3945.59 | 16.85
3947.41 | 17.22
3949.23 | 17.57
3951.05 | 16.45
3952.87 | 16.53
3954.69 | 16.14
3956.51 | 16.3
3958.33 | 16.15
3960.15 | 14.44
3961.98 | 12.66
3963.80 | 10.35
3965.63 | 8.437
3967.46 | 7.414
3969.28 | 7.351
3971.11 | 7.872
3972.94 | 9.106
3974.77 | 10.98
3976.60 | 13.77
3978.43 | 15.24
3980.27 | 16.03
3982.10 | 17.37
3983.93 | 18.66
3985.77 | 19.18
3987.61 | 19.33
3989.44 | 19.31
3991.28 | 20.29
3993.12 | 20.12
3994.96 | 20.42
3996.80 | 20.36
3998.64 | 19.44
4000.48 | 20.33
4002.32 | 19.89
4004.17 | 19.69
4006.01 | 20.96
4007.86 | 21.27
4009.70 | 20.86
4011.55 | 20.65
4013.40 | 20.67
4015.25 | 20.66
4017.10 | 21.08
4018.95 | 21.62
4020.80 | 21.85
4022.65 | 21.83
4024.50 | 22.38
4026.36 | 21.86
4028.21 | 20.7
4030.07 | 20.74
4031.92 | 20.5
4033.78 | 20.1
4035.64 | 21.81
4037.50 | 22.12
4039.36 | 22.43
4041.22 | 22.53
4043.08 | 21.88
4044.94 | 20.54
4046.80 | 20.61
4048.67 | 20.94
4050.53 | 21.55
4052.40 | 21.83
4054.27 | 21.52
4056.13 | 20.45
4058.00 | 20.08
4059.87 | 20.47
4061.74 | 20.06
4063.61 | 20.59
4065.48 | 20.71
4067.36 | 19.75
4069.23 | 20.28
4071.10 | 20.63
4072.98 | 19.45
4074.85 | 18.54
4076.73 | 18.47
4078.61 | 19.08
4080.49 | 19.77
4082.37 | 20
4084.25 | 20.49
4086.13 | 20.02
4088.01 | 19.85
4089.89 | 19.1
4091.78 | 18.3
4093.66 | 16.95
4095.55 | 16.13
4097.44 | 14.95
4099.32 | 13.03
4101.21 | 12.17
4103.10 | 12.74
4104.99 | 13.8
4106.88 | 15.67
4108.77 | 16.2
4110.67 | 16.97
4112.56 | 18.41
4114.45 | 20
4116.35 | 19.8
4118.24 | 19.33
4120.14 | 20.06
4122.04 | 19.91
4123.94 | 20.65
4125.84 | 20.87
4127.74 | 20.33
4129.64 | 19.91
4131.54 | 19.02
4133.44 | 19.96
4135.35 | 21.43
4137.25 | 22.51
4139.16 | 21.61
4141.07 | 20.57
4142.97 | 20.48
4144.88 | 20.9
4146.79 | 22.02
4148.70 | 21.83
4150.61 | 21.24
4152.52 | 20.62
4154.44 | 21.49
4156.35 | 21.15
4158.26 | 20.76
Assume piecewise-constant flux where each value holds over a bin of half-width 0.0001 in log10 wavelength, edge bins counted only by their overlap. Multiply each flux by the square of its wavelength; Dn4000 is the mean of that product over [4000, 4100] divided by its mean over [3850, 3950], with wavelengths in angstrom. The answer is 1.4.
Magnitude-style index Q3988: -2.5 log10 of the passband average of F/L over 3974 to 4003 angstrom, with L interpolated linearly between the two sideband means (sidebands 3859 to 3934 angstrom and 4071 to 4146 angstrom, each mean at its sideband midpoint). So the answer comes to -0.09 mag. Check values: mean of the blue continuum 15.3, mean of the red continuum 18.7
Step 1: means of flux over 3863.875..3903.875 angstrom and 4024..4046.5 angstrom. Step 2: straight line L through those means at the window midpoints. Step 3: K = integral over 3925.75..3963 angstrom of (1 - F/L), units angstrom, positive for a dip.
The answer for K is 4.9 angstrom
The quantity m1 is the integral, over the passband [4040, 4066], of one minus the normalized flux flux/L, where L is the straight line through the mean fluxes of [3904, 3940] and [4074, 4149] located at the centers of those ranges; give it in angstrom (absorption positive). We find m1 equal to -4.5 angstrom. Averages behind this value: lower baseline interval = 15.9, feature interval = 21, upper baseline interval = 18.8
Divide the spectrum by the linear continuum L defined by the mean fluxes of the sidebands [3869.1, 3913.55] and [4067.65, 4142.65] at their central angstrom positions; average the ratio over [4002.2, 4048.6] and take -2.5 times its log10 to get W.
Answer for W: -0.23 mag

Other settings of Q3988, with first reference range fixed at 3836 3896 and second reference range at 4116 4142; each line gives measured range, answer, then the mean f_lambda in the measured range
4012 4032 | -0.19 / 21.3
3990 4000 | -0.17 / 20.1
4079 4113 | 0.16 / 16.9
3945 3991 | 0.15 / 14.5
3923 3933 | 0.10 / 14.3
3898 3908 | -0.10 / 16.5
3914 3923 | -0.19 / 18.3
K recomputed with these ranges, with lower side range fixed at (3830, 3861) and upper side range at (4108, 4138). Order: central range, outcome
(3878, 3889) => 1.60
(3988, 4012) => -4.77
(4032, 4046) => -2.96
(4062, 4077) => -1.13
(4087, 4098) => 0.78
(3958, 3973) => 5.42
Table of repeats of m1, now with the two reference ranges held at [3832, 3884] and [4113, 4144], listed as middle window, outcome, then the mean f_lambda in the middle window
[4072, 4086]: -0.1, 19.4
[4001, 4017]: -2.6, 20.6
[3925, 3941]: 2.7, 13.3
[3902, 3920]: -2.5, 17.7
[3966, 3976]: 4.8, 8.71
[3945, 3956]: -0.2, 16.8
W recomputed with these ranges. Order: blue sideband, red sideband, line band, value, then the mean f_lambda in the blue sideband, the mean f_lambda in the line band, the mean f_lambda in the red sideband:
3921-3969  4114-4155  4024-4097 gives -0.12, 14.4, 20.3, 20.7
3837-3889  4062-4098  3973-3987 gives 0.10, 14.5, 15.5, 19.2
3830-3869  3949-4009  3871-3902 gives 0.10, 14.1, 13.4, 16.1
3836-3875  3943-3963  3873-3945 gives 0.05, 15.1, 14.9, 16.1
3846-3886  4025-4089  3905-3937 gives 0.06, 15.4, 16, 20.6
